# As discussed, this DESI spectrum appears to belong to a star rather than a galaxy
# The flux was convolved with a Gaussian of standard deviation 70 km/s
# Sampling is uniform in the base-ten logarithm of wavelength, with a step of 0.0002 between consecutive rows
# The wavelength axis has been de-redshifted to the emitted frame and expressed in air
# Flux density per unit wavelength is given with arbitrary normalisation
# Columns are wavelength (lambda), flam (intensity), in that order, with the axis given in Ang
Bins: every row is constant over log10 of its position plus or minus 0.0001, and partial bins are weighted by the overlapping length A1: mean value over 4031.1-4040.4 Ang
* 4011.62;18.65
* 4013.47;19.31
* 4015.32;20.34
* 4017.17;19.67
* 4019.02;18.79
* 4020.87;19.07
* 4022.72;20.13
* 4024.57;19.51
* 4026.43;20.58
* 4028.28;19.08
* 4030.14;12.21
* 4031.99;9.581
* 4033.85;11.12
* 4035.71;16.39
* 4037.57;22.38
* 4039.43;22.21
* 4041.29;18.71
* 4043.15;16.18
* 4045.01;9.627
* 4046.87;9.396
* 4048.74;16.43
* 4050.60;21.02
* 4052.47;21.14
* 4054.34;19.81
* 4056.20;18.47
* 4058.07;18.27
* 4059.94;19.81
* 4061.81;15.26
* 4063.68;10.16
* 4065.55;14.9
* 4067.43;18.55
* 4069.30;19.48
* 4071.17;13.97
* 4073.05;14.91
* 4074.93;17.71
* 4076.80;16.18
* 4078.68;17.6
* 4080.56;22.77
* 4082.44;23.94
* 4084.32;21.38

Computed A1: 16.4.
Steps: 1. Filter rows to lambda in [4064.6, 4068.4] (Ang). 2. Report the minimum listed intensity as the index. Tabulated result 14.9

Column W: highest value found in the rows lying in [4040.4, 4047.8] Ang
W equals 18.71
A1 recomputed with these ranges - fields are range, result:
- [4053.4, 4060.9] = 19.1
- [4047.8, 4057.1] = 19.4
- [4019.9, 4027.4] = 19.8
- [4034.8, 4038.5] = 19.4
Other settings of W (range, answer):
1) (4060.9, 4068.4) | 18.55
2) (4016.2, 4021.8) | 19.67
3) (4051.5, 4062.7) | 21.14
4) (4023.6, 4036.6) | 20.58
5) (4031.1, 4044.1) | 22.38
